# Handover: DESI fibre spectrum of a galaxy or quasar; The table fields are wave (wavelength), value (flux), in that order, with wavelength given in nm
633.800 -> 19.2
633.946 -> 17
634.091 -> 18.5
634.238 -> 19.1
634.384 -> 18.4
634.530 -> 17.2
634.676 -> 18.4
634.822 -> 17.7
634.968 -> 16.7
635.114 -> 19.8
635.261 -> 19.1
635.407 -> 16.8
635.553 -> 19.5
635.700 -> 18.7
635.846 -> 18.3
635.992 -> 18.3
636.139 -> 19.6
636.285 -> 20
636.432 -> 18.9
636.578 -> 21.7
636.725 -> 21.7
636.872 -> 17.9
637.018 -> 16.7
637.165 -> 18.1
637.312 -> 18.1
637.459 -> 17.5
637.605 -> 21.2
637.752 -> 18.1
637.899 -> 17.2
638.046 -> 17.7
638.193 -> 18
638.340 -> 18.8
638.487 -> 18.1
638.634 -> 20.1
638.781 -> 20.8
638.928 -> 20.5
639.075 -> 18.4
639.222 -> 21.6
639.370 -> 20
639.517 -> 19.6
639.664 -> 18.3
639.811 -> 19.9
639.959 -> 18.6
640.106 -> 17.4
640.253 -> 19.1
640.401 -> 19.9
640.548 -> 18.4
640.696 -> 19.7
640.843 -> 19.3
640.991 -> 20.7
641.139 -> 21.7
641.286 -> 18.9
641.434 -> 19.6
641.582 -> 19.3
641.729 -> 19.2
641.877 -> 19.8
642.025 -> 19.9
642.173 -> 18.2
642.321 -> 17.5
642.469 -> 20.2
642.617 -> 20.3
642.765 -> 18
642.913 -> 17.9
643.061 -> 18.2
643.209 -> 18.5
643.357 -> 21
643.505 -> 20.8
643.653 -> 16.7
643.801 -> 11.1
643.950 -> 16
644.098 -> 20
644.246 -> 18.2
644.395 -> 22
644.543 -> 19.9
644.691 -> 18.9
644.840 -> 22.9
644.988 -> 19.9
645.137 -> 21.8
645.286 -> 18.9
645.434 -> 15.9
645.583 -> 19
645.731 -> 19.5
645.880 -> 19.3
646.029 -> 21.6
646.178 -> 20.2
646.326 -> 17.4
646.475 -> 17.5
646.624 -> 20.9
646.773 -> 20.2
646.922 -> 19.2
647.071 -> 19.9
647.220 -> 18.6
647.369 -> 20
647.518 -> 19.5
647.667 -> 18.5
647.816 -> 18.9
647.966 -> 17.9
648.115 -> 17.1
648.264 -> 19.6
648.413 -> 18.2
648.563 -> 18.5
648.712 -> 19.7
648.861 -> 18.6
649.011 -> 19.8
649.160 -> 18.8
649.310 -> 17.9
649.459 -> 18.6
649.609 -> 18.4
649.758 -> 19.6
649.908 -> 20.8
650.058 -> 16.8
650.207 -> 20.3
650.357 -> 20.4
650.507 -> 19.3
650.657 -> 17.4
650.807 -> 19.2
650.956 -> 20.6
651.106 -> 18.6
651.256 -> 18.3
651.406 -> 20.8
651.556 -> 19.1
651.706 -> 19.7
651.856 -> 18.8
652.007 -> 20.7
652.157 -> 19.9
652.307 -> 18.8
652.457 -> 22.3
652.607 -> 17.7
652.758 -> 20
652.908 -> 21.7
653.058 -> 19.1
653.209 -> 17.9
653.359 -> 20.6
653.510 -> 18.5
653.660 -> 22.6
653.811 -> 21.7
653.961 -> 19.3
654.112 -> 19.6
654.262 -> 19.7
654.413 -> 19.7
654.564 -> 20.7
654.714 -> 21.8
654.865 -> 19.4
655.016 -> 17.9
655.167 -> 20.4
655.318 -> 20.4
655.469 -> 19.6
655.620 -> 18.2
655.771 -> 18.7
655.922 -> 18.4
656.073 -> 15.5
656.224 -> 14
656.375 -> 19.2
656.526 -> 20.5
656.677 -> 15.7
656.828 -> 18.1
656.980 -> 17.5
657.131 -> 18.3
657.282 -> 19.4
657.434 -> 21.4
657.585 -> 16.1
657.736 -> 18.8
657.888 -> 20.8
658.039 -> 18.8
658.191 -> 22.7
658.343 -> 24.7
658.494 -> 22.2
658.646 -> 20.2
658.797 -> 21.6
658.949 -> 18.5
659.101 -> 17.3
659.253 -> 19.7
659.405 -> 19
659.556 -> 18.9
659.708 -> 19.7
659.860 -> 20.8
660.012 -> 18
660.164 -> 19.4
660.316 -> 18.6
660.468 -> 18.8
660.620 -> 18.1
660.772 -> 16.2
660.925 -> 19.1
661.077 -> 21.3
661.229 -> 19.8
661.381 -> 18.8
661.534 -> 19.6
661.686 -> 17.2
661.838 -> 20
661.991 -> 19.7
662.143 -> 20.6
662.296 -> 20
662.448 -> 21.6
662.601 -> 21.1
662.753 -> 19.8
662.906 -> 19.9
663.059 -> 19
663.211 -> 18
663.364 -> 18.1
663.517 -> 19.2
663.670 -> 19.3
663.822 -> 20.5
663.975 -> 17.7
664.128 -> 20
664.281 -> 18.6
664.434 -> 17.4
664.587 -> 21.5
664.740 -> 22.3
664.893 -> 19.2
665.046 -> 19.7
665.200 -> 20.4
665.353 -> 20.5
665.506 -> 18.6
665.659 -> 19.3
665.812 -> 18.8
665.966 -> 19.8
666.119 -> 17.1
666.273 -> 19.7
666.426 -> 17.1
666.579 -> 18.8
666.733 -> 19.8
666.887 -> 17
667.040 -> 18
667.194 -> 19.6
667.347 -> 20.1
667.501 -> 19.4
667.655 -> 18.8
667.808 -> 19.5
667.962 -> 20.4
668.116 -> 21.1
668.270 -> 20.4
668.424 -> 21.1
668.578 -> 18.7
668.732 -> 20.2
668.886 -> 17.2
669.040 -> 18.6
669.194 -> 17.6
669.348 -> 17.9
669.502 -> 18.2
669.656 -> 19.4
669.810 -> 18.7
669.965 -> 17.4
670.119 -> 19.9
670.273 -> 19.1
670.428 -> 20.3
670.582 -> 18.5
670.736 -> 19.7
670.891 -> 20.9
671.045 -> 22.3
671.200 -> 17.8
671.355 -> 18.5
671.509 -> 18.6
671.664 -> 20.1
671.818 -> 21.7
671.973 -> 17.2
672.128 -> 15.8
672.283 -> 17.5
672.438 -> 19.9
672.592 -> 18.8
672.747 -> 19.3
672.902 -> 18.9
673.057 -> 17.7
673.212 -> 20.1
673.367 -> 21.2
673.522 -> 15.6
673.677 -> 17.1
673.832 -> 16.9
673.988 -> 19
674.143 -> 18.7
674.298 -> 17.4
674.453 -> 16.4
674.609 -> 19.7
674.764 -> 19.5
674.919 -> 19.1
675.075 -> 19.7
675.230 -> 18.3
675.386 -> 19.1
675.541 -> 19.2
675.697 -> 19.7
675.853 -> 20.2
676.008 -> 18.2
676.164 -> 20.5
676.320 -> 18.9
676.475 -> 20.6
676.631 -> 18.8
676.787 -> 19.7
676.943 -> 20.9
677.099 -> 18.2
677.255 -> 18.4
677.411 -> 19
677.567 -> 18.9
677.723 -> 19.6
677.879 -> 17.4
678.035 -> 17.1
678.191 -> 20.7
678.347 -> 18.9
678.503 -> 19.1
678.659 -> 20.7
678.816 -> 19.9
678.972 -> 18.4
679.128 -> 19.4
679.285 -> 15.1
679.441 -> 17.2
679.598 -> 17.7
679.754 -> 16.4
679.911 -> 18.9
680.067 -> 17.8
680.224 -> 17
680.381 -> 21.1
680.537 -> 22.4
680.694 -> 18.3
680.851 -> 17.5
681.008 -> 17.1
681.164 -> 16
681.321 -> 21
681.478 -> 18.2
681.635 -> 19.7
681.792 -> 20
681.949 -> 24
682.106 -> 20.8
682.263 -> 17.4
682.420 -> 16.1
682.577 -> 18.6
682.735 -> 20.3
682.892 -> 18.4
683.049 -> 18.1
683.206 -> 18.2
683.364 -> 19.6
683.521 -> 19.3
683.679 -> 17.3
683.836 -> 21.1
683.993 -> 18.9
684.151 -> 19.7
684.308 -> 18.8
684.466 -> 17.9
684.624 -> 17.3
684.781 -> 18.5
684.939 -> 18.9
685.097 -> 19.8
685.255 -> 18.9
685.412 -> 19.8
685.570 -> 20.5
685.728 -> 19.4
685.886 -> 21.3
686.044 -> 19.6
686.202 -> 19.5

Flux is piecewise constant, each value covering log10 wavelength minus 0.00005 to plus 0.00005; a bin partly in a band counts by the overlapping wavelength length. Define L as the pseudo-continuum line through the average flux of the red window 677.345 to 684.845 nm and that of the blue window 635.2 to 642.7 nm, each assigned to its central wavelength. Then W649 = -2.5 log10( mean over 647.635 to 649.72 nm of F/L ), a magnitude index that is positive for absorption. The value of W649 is 0.03 mag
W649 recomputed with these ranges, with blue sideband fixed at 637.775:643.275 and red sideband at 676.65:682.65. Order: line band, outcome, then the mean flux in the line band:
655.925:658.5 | 0.00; 18.9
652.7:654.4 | -0.06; 20.1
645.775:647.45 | -0.02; 19.5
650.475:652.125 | -0.02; 19.3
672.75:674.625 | 0.04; 18.2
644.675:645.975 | -0.03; 19.6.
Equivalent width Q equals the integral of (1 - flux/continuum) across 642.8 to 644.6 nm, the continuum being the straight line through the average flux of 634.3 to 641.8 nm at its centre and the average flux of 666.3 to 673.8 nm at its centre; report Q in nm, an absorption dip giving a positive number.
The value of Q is 0.063 nm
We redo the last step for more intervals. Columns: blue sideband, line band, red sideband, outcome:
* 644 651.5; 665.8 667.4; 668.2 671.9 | 0.05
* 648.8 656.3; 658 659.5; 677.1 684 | -0.10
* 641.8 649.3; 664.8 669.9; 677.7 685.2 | -0.07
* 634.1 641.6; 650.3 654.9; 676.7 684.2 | -0.21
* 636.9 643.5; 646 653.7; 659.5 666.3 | -0.03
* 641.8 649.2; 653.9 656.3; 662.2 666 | 0.05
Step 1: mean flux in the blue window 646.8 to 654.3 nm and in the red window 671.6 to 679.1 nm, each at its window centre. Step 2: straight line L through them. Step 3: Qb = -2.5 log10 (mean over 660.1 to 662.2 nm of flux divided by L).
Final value 0.01 mag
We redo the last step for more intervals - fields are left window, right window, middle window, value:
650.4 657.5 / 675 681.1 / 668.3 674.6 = 0.01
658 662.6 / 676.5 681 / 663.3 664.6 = 0.03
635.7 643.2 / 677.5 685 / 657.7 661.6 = -0.04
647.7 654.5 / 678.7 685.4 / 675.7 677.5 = -0.03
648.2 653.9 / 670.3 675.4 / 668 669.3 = -0.02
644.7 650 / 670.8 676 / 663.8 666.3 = -0.03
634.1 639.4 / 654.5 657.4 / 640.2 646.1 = -0.02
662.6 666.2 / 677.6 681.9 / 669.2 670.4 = 0.03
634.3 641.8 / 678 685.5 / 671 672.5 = 0.00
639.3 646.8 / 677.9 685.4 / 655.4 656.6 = 0.06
